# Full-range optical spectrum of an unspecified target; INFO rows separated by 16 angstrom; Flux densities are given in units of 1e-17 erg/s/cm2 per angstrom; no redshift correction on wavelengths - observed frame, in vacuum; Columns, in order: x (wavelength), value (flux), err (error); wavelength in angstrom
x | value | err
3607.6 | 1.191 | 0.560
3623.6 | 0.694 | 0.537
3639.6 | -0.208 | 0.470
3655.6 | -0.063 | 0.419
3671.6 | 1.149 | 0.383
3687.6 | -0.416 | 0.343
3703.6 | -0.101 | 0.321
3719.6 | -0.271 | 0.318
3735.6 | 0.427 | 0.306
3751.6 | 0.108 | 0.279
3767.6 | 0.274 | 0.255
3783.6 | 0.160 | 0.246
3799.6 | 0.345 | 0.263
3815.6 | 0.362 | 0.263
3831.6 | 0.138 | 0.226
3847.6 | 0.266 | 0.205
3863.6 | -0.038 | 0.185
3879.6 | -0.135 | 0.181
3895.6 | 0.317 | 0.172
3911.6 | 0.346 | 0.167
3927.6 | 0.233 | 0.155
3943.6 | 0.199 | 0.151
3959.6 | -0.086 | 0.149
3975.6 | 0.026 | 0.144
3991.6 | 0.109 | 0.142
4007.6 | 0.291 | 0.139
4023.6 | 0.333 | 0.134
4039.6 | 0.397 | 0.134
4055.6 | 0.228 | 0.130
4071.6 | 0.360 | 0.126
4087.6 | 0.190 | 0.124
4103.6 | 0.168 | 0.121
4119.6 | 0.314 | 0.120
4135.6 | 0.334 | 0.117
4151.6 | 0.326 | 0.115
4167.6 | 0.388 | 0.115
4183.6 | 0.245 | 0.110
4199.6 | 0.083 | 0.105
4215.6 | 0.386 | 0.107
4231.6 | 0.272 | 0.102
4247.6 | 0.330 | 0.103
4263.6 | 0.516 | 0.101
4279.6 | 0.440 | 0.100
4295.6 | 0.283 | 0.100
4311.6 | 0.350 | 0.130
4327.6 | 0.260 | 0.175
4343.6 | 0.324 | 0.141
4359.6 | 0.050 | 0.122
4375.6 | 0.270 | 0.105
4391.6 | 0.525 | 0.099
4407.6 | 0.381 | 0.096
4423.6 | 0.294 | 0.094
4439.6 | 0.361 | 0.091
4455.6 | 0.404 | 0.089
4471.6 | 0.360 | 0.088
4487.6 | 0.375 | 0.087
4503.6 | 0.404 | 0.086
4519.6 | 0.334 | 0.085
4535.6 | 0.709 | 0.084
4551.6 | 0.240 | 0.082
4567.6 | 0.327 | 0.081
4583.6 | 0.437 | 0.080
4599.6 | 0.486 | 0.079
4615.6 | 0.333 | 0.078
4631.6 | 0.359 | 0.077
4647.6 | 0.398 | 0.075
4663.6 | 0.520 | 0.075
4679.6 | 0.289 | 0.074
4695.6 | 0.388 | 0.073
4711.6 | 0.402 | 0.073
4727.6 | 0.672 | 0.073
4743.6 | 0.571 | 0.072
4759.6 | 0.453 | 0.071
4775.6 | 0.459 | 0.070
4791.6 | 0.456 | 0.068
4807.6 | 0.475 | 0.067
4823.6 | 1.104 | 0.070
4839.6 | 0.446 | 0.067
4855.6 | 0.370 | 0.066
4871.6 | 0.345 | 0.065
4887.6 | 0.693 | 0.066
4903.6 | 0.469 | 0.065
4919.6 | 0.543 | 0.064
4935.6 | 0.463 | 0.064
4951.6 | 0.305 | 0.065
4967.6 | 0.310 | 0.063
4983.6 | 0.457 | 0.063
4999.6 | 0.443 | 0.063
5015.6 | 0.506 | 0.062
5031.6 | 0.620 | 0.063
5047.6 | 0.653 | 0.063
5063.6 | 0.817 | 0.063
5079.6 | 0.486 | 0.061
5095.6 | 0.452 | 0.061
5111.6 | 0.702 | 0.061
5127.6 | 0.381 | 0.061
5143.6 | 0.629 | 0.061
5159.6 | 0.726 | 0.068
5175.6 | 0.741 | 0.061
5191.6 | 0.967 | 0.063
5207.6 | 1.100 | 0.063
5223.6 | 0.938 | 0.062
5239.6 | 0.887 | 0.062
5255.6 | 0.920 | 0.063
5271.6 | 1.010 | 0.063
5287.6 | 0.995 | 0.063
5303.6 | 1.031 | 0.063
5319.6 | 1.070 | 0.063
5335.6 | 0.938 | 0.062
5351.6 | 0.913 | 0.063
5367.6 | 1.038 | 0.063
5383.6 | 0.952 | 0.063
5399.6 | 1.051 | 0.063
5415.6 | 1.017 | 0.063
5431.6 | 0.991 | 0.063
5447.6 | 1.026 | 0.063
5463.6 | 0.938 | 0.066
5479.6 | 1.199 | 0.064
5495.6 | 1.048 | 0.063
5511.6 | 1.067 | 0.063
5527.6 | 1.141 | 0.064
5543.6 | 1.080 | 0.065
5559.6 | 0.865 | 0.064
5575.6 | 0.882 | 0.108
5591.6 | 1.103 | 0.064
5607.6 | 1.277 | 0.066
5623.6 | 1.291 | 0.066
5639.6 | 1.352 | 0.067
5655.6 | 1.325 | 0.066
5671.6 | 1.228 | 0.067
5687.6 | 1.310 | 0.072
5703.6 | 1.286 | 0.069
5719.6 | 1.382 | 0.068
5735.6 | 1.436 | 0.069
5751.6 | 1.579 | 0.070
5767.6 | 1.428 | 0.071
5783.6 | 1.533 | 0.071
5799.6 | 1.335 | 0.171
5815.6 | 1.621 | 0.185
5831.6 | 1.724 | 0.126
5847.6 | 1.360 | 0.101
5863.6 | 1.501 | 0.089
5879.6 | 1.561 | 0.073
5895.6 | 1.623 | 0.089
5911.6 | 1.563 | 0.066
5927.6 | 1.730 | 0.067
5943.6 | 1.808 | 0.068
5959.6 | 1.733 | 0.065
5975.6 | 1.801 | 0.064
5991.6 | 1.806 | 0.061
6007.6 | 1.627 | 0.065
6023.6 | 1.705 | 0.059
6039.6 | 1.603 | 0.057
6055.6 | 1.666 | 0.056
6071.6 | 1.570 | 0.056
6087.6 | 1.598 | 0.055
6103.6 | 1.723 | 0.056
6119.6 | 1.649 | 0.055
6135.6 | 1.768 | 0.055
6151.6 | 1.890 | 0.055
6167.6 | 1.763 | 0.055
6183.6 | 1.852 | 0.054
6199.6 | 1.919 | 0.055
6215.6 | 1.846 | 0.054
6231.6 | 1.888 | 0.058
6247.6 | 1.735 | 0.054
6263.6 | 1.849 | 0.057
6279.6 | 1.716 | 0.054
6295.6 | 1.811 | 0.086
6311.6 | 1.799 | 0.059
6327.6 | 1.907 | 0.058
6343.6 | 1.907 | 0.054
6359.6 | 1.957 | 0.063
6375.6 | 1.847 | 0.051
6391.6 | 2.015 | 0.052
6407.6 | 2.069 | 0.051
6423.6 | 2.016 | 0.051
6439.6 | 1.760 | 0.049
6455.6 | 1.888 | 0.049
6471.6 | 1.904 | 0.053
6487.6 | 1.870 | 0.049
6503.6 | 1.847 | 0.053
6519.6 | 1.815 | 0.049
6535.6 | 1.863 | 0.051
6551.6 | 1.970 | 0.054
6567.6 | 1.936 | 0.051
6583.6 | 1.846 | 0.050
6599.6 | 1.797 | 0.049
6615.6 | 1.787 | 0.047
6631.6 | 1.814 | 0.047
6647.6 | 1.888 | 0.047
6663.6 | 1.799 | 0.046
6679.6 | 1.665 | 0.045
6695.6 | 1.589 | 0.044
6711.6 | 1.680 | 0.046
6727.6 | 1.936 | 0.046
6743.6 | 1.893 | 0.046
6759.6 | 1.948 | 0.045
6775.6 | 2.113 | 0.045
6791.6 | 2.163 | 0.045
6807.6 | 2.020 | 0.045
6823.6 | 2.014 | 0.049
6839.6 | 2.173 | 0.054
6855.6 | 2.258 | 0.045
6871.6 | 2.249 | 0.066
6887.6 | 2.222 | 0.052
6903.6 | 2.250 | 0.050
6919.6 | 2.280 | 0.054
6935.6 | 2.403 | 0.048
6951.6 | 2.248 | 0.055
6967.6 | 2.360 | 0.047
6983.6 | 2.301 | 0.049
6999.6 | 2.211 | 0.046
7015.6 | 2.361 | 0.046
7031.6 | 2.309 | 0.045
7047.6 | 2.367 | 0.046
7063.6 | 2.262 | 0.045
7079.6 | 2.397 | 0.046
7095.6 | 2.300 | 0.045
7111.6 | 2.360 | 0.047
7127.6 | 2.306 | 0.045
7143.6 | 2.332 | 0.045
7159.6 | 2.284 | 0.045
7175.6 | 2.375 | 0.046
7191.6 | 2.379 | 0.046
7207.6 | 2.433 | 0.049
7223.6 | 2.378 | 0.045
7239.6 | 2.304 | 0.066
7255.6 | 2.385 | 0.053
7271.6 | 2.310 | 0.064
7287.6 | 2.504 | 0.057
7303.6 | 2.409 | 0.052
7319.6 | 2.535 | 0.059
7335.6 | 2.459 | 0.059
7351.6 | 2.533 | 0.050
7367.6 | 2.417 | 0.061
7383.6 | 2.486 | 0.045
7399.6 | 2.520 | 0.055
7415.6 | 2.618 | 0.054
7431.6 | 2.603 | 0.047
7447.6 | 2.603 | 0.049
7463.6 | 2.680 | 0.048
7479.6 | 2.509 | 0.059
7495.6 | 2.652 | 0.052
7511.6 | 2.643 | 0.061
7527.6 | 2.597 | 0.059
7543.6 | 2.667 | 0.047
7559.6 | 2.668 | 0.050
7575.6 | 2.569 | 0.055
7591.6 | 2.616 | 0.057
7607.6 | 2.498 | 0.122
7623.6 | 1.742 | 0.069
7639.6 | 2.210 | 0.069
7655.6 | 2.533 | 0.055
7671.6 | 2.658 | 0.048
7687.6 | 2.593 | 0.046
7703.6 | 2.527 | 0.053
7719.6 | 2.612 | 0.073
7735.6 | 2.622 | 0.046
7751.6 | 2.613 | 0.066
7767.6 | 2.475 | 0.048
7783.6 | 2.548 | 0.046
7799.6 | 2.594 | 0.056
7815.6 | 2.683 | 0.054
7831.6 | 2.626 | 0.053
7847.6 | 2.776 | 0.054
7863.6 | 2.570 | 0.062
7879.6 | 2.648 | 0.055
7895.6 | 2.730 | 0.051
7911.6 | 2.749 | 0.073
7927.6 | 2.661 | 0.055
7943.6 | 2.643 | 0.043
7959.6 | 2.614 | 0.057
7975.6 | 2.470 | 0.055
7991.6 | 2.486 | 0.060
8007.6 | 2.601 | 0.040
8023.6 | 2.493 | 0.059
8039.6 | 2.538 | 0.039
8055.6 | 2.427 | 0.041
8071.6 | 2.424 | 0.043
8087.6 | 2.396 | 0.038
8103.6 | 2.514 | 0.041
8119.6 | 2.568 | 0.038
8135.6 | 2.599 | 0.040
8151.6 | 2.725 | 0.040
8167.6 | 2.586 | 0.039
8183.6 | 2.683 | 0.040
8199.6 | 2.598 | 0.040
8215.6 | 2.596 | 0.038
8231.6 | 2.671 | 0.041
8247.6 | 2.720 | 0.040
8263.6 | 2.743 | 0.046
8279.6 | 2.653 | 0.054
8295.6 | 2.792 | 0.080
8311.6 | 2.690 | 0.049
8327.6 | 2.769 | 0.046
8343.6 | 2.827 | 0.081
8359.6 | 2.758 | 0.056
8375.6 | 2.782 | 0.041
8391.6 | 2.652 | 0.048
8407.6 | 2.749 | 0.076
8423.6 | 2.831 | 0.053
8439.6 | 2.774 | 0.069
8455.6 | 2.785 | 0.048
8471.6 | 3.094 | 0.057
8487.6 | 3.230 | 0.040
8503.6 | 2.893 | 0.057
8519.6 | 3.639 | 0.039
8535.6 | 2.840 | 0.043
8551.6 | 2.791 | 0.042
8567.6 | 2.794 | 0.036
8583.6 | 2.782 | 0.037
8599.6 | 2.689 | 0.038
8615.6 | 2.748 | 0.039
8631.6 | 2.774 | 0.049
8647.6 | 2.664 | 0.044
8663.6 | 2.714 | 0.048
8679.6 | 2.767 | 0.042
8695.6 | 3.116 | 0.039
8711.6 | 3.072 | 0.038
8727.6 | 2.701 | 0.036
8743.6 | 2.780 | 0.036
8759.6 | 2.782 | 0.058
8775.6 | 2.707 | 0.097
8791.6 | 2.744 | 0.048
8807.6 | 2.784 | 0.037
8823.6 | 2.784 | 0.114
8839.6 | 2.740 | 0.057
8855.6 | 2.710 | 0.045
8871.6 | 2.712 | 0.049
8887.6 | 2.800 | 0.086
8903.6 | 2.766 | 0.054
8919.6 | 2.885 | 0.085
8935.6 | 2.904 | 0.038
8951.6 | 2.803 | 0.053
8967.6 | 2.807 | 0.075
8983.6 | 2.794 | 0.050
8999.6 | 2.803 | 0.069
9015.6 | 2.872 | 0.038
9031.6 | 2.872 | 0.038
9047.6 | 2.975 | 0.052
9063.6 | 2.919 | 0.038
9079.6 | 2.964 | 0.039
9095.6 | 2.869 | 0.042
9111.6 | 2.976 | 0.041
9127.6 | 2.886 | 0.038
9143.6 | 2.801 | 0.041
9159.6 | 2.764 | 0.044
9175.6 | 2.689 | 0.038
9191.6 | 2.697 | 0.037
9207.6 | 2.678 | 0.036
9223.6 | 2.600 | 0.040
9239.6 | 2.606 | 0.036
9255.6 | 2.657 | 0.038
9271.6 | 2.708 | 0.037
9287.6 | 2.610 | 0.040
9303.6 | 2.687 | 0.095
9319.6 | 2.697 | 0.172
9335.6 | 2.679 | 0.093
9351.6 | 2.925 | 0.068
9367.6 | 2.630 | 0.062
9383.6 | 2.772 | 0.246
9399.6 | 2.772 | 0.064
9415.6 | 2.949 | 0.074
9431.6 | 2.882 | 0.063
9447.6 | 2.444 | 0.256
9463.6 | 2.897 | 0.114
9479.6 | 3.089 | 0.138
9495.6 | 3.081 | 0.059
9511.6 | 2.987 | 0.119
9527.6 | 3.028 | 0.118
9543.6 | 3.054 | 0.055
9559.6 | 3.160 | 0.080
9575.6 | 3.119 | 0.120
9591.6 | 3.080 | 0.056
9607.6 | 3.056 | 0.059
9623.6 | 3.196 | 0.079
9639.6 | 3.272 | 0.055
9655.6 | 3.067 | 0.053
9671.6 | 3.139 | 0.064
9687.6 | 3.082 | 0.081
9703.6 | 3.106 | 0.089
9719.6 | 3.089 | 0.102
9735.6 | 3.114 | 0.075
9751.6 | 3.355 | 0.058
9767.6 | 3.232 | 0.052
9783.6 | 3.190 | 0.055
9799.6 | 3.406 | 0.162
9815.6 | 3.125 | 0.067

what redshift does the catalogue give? 0.294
